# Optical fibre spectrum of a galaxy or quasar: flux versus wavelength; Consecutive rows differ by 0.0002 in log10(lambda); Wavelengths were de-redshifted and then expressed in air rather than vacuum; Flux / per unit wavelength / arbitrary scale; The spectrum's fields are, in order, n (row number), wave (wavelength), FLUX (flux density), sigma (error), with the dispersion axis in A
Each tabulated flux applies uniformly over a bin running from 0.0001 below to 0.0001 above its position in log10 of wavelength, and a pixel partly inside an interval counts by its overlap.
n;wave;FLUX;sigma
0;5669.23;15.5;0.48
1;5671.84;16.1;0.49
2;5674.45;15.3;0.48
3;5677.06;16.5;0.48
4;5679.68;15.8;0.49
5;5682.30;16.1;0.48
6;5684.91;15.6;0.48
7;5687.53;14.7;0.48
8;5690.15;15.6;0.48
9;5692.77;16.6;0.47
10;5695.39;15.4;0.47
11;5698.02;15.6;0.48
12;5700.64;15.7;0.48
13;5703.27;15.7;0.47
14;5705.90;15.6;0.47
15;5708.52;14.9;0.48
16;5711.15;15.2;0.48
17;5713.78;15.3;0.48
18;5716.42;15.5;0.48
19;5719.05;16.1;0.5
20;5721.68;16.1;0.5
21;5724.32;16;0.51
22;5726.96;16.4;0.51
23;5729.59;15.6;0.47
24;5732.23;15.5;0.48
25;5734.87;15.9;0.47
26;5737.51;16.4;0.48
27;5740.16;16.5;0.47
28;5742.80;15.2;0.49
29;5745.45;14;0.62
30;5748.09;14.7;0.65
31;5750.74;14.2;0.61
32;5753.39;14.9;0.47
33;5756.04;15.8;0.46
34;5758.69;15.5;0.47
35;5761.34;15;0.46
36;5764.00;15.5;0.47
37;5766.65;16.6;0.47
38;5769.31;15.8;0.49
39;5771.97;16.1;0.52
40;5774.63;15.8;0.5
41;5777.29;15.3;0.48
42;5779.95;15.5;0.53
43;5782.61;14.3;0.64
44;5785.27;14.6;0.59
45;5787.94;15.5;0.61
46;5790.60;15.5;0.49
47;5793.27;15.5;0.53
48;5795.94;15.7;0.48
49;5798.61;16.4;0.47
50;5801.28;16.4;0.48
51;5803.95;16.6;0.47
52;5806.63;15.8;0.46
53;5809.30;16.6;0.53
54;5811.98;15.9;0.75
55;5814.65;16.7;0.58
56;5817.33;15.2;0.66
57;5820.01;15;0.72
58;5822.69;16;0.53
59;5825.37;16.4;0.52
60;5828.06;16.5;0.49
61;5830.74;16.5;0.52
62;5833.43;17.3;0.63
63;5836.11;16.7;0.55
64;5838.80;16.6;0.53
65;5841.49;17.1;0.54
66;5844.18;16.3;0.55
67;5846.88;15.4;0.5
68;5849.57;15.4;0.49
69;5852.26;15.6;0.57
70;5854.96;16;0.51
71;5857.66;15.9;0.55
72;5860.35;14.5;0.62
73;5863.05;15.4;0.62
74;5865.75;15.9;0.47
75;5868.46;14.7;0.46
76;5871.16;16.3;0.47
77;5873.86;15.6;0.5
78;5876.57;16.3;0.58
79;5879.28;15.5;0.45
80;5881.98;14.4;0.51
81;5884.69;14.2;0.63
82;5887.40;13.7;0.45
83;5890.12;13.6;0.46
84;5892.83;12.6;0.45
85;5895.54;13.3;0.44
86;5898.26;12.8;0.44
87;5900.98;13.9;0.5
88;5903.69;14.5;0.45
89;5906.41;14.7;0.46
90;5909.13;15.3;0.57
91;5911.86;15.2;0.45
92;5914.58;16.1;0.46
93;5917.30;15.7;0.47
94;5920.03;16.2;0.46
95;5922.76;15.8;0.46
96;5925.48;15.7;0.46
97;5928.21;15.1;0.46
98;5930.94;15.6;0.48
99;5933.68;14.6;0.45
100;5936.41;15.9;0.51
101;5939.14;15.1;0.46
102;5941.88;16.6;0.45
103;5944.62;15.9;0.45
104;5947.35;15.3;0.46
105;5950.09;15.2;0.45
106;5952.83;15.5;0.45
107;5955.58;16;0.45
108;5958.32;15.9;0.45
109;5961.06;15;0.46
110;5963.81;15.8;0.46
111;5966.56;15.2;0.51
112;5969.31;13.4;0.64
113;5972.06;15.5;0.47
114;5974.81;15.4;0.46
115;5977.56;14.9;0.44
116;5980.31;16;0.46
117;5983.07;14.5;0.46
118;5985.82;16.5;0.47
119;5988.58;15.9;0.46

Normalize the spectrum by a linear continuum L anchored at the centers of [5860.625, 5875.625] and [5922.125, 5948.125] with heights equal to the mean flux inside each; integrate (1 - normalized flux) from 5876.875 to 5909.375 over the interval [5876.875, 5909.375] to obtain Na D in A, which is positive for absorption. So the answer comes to 3.1 A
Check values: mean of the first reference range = 15.5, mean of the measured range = 14.1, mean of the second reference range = 15.6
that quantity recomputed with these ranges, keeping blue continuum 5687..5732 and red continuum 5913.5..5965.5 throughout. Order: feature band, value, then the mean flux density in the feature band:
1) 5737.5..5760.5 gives 0.7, 15.2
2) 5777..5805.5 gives 0.1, 15.6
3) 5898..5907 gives 0.9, 14.1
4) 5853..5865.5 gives 0.1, 15.5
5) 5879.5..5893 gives 1.5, 14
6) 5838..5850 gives -0.4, 16.2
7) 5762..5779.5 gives -0.2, 15.8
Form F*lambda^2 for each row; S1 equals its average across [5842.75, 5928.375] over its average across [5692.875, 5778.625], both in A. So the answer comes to 1.02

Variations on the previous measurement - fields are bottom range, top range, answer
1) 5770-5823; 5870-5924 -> 0.97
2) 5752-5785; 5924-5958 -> 1.07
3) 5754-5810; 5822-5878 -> 1.05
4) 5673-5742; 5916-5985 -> 1.07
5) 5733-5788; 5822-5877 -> 1.07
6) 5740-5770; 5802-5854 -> 1.09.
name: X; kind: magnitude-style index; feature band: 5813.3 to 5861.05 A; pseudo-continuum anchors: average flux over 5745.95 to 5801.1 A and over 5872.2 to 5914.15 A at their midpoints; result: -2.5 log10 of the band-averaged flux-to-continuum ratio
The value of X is -0.08 mag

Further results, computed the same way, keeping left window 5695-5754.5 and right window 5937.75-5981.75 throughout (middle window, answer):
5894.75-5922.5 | 0.04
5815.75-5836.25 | -0.05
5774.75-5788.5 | 0.03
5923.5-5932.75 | 0.00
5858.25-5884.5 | 0.01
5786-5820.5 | -0.03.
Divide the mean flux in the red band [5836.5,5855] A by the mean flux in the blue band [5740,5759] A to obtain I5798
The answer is 1.07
